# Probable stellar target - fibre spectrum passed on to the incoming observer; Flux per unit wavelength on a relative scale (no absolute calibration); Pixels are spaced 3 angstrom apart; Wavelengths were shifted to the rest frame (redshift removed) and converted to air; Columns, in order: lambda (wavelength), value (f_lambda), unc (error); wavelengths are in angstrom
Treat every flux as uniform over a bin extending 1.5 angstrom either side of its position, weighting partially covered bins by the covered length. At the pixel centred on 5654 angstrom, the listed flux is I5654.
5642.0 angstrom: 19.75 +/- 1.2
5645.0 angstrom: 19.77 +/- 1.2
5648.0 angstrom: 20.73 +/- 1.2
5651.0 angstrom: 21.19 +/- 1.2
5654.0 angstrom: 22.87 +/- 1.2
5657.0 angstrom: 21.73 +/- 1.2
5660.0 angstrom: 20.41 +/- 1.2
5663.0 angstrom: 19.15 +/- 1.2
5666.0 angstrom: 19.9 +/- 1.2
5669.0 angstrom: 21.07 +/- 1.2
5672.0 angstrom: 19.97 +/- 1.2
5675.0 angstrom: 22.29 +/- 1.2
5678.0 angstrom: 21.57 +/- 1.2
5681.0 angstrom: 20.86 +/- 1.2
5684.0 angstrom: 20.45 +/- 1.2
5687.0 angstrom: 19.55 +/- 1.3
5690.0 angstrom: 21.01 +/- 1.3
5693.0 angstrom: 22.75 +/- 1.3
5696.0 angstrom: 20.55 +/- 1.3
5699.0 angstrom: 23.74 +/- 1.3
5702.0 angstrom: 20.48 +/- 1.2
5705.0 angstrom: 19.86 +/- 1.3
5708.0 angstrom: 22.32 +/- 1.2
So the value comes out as 22.87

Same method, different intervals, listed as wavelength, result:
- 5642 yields 19.75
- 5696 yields 20.55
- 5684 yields 20.45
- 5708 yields 22.32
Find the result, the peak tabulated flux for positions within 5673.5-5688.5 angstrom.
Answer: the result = 22.29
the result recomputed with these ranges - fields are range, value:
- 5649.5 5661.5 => 22.87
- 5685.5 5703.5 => 23.74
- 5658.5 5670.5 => 21.07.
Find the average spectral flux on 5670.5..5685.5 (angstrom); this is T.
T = 21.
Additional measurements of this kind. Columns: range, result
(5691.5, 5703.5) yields 21.9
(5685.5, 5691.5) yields 20.3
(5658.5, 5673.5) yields 20.1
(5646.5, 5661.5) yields 21.4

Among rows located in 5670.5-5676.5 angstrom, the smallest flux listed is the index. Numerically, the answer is 19.97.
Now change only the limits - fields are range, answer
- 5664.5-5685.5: 19.9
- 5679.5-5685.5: 20.45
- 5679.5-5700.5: 19.55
